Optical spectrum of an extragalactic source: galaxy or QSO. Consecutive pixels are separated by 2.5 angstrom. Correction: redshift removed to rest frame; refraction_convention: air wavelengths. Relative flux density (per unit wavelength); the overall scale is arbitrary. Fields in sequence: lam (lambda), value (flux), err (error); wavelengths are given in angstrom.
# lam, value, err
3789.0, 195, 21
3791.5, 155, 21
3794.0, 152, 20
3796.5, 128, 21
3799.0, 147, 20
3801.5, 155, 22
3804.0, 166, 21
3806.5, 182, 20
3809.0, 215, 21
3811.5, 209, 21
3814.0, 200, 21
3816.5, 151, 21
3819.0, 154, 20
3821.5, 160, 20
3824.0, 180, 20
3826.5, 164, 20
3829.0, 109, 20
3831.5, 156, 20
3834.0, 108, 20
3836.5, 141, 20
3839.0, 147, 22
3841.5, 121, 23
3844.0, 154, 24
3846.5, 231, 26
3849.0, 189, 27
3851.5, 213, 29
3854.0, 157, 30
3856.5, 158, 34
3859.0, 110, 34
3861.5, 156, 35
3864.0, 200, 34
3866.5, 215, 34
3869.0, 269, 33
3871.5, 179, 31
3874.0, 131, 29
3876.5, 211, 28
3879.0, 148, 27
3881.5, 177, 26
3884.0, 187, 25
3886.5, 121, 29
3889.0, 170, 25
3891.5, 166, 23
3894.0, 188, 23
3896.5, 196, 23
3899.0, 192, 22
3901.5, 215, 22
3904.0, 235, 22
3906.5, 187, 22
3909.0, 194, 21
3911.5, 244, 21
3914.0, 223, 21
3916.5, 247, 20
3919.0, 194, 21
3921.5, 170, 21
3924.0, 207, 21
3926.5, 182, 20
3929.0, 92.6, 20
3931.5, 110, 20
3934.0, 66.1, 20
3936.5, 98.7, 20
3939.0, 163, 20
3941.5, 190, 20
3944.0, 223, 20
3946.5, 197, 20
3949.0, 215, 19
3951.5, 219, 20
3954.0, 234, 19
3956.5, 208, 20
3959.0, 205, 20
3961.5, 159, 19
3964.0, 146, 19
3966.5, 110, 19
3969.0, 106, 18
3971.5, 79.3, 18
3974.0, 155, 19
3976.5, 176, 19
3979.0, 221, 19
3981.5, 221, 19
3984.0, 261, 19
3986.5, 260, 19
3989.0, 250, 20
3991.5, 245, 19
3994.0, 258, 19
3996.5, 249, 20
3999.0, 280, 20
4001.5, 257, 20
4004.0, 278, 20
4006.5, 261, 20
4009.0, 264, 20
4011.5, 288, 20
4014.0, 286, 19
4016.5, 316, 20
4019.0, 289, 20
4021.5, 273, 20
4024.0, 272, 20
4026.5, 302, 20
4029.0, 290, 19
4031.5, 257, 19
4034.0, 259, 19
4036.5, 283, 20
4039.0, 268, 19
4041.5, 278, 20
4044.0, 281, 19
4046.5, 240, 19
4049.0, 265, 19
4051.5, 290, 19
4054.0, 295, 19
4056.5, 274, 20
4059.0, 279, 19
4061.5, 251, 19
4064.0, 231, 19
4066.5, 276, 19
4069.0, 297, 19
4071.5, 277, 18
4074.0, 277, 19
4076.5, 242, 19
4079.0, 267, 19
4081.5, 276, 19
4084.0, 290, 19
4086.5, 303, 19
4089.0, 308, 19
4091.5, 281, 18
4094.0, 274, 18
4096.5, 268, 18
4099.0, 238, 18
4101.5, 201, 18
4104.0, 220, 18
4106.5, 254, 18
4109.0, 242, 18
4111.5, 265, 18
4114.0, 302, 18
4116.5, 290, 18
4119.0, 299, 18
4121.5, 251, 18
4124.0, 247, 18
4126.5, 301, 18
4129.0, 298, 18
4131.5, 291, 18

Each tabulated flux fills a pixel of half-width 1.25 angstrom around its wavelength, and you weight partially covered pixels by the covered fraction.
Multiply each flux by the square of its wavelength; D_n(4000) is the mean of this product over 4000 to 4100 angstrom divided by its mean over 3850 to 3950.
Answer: 1.6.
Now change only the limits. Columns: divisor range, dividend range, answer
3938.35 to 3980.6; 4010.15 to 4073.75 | 1.63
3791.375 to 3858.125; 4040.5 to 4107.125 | 1.87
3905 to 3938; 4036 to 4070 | 1.70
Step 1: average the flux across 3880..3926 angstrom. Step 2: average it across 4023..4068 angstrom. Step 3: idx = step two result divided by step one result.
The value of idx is 1.40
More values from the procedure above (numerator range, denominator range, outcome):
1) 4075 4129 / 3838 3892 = 1.55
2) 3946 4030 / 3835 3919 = 1.25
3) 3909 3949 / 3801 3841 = 1.09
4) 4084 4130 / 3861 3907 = 1.44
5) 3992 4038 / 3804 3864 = 1.67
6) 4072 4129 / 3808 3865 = 1.64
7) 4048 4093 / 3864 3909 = 1.47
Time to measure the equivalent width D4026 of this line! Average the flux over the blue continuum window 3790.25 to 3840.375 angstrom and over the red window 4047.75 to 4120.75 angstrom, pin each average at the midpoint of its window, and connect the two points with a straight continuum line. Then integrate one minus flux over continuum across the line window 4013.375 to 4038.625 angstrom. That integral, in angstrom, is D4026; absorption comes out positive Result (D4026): -3.74 angstrom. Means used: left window 159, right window 270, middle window 282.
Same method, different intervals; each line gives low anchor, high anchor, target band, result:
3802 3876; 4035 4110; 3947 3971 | 4.8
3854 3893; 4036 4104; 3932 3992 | 9.7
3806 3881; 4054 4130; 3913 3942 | 6.1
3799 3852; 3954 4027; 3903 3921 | -1.5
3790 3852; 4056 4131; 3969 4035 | -4.0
